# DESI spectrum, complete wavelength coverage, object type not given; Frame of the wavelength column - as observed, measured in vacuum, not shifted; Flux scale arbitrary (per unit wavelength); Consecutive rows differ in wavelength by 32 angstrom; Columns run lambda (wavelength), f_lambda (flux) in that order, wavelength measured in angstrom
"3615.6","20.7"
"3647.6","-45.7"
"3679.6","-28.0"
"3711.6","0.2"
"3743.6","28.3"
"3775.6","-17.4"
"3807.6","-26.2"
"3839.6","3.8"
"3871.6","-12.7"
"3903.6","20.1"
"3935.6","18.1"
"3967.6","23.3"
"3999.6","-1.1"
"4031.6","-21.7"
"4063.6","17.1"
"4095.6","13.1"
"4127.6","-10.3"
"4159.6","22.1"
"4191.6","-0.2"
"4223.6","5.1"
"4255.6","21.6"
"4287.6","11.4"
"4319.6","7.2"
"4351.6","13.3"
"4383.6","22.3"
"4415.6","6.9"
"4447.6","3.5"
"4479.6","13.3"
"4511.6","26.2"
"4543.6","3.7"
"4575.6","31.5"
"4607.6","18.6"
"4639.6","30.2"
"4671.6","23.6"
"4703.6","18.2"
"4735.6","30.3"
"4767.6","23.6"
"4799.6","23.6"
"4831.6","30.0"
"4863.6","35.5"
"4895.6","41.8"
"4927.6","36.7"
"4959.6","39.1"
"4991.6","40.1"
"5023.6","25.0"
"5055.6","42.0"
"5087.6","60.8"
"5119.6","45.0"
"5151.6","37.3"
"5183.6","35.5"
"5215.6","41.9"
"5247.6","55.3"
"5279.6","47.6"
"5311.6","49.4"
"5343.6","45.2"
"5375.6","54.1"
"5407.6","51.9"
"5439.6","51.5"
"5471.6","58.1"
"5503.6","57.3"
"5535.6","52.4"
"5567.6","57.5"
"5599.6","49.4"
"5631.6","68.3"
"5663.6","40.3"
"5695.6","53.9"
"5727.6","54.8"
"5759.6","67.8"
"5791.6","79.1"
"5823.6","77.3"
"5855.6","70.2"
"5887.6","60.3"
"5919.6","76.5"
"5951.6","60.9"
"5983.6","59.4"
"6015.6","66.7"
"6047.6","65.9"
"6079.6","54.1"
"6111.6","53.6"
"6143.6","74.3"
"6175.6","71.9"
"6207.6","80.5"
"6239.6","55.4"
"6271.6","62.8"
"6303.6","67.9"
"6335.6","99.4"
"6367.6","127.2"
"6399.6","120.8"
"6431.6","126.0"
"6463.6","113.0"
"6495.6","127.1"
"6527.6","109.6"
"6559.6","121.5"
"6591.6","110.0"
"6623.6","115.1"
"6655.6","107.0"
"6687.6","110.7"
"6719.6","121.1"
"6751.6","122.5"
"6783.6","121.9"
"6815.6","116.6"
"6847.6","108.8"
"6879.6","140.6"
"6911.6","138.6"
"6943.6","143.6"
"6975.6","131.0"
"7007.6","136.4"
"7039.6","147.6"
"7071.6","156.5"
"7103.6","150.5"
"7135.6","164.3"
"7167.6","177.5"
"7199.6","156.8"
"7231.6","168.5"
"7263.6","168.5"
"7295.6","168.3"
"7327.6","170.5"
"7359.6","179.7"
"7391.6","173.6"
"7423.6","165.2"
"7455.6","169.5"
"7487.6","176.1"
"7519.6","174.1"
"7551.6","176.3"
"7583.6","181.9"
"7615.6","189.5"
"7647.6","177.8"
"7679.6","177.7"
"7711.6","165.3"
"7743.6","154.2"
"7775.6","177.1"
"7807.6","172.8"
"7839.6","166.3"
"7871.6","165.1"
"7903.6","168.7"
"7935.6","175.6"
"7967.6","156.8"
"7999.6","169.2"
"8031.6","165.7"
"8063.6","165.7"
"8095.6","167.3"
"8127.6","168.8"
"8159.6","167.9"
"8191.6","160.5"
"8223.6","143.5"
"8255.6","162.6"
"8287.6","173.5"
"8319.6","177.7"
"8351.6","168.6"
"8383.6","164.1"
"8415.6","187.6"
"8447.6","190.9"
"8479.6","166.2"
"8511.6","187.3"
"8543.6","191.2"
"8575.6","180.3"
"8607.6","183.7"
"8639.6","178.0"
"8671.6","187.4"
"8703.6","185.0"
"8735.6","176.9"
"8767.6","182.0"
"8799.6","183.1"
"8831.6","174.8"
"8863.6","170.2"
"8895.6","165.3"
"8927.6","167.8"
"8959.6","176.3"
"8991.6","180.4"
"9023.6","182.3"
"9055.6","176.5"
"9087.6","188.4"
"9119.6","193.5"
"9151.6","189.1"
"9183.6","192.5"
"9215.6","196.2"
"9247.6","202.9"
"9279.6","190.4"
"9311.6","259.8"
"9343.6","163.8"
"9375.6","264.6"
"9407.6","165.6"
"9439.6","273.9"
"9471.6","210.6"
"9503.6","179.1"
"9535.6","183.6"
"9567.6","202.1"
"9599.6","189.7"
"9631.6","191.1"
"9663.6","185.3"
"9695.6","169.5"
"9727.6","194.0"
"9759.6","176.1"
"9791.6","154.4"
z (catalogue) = 0.589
